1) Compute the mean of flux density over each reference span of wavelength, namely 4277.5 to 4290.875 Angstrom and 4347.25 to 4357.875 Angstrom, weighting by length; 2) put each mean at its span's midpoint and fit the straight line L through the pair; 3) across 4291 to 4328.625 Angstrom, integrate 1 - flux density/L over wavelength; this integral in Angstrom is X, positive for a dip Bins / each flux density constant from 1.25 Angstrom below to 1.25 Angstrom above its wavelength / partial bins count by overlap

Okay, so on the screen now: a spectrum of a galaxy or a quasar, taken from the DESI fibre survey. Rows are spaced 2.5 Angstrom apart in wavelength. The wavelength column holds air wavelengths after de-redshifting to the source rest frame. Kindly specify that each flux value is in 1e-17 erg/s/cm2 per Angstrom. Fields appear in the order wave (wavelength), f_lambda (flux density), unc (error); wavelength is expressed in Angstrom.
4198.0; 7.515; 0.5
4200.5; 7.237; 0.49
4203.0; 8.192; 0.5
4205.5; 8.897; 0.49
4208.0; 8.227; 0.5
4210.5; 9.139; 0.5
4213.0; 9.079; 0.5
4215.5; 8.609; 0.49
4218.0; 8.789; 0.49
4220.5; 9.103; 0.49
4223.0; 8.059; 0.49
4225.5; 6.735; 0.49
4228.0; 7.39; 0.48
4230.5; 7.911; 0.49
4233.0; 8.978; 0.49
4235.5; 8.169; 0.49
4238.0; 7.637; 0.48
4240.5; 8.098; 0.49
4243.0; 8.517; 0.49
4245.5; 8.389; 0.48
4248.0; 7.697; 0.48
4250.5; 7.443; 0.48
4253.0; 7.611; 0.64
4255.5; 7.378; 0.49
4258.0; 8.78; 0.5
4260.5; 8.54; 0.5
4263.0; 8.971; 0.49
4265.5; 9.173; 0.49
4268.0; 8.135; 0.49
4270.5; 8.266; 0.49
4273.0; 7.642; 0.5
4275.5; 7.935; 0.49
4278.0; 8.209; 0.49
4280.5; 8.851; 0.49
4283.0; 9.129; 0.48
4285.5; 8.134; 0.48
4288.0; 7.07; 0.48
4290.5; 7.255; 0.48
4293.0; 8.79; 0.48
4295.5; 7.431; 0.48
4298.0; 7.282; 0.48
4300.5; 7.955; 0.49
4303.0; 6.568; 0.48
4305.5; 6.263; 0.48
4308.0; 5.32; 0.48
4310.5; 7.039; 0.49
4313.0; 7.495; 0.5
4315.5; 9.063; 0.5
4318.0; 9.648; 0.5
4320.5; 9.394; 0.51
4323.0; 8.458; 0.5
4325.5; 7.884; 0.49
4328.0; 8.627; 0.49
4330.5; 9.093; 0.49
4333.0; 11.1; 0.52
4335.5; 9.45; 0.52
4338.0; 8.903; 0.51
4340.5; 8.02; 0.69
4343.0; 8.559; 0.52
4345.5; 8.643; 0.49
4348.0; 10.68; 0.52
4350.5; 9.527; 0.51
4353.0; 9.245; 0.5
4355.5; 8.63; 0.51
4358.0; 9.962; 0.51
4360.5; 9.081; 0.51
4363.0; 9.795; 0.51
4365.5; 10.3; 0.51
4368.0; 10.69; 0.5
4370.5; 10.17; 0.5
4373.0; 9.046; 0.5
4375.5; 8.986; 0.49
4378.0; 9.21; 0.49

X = 3.8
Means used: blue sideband 8.16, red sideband 9.51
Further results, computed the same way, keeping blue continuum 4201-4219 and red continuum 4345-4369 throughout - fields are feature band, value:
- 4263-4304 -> 5.04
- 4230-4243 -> 0.91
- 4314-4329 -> 0.95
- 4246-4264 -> 1.81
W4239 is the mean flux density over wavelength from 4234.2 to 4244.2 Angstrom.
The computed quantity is 8.11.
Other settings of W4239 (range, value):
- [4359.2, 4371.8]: 10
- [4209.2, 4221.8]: 8.94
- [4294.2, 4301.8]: 7.56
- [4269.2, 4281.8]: 8.18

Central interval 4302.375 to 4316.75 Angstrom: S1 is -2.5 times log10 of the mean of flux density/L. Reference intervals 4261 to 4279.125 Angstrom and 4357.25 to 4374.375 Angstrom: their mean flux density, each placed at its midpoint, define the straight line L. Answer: 0.274 mag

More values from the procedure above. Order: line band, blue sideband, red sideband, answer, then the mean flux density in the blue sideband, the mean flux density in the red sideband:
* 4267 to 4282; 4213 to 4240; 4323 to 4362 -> 0.05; 8.18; 9.14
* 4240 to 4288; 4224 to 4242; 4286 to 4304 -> -0.07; 7.86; 7.52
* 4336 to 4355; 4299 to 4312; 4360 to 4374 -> -0.04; 6.66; 9.9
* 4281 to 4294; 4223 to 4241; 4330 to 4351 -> 0.06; 7.85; 9.33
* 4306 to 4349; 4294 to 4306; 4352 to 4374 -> -0.04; 7.19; 9.67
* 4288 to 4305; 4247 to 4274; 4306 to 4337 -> 0.12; 8.16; 8.5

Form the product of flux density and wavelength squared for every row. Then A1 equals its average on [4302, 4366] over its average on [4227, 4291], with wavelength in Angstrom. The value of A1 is 1.11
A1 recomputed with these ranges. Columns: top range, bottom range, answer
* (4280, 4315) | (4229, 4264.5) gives 0.94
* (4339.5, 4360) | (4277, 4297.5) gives 1.17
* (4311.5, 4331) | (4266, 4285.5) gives 1.06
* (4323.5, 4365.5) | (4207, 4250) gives 1.18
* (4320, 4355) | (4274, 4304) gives 1.18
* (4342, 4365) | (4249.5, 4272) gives 1.19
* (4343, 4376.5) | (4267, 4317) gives 1.28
